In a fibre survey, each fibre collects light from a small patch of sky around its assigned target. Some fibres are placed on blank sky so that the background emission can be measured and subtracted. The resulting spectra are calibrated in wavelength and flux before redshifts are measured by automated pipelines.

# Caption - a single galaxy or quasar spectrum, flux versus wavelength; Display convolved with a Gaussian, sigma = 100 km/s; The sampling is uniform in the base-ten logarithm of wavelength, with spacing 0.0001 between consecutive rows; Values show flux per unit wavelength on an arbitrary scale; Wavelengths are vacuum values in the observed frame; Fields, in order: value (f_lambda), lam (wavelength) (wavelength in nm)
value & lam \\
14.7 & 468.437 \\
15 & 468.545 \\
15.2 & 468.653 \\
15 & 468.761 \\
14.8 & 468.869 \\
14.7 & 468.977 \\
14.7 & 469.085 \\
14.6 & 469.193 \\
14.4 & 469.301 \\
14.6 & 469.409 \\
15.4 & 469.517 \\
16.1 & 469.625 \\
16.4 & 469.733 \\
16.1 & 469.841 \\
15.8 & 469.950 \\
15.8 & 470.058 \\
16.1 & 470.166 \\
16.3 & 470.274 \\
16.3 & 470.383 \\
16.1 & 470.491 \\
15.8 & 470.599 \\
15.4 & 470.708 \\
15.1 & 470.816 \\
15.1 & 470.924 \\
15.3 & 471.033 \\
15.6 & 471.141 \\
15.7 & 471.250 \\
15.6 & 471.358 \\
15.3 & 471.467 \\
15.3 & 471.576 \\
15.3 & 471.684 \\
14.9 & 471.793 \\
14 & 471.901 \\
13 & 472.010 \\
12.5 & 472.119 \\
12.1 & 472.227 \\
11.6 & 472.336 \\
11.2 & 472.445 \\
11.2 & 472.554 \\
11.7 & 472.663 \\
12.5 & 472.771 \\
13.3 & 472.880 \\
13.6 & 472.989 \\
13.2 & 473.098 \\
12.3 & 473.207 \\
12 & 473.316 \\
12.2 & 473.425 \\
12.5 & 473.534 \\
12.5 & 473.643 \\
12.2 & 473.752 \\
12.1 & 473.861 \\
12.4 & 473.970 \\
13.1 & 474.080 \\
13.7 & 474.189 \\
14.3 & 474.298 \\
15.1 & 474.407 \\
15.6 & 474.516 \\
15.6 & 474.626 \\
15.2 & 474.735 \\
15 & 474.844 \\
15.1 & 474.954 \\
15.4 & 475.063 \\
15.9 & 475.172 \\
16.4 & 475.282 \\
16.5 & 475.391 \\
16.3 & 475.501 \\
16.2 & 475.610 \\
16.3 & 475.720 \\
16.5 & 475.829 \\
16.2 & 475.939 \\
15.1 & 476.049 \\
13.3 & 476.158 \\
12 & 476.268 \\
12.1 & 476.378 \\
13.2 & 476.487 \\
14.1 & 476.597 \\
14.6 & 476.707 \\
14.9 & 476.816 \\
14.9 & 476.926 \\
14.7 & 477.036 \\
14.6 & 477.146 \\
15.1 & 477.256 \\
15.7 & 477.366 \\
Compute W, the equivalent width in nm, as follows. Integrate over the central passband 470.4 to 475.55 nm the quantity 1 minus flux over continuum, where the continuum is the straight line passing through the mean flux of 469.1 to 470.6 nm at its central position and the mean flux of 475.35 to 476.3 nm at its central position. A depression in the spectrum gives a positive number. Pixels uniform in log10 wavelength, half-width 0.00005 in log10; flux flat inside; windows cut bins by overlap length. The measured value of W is 0.48 nm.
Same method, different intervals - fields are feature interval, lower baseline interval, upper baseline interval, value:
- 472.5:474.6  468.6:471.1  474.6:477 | 0.31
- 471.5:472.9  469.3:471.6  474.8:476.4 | 0.23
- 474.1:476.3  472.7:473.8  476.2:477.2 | -0.32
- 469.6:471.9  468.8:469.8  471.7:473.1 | -0.27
